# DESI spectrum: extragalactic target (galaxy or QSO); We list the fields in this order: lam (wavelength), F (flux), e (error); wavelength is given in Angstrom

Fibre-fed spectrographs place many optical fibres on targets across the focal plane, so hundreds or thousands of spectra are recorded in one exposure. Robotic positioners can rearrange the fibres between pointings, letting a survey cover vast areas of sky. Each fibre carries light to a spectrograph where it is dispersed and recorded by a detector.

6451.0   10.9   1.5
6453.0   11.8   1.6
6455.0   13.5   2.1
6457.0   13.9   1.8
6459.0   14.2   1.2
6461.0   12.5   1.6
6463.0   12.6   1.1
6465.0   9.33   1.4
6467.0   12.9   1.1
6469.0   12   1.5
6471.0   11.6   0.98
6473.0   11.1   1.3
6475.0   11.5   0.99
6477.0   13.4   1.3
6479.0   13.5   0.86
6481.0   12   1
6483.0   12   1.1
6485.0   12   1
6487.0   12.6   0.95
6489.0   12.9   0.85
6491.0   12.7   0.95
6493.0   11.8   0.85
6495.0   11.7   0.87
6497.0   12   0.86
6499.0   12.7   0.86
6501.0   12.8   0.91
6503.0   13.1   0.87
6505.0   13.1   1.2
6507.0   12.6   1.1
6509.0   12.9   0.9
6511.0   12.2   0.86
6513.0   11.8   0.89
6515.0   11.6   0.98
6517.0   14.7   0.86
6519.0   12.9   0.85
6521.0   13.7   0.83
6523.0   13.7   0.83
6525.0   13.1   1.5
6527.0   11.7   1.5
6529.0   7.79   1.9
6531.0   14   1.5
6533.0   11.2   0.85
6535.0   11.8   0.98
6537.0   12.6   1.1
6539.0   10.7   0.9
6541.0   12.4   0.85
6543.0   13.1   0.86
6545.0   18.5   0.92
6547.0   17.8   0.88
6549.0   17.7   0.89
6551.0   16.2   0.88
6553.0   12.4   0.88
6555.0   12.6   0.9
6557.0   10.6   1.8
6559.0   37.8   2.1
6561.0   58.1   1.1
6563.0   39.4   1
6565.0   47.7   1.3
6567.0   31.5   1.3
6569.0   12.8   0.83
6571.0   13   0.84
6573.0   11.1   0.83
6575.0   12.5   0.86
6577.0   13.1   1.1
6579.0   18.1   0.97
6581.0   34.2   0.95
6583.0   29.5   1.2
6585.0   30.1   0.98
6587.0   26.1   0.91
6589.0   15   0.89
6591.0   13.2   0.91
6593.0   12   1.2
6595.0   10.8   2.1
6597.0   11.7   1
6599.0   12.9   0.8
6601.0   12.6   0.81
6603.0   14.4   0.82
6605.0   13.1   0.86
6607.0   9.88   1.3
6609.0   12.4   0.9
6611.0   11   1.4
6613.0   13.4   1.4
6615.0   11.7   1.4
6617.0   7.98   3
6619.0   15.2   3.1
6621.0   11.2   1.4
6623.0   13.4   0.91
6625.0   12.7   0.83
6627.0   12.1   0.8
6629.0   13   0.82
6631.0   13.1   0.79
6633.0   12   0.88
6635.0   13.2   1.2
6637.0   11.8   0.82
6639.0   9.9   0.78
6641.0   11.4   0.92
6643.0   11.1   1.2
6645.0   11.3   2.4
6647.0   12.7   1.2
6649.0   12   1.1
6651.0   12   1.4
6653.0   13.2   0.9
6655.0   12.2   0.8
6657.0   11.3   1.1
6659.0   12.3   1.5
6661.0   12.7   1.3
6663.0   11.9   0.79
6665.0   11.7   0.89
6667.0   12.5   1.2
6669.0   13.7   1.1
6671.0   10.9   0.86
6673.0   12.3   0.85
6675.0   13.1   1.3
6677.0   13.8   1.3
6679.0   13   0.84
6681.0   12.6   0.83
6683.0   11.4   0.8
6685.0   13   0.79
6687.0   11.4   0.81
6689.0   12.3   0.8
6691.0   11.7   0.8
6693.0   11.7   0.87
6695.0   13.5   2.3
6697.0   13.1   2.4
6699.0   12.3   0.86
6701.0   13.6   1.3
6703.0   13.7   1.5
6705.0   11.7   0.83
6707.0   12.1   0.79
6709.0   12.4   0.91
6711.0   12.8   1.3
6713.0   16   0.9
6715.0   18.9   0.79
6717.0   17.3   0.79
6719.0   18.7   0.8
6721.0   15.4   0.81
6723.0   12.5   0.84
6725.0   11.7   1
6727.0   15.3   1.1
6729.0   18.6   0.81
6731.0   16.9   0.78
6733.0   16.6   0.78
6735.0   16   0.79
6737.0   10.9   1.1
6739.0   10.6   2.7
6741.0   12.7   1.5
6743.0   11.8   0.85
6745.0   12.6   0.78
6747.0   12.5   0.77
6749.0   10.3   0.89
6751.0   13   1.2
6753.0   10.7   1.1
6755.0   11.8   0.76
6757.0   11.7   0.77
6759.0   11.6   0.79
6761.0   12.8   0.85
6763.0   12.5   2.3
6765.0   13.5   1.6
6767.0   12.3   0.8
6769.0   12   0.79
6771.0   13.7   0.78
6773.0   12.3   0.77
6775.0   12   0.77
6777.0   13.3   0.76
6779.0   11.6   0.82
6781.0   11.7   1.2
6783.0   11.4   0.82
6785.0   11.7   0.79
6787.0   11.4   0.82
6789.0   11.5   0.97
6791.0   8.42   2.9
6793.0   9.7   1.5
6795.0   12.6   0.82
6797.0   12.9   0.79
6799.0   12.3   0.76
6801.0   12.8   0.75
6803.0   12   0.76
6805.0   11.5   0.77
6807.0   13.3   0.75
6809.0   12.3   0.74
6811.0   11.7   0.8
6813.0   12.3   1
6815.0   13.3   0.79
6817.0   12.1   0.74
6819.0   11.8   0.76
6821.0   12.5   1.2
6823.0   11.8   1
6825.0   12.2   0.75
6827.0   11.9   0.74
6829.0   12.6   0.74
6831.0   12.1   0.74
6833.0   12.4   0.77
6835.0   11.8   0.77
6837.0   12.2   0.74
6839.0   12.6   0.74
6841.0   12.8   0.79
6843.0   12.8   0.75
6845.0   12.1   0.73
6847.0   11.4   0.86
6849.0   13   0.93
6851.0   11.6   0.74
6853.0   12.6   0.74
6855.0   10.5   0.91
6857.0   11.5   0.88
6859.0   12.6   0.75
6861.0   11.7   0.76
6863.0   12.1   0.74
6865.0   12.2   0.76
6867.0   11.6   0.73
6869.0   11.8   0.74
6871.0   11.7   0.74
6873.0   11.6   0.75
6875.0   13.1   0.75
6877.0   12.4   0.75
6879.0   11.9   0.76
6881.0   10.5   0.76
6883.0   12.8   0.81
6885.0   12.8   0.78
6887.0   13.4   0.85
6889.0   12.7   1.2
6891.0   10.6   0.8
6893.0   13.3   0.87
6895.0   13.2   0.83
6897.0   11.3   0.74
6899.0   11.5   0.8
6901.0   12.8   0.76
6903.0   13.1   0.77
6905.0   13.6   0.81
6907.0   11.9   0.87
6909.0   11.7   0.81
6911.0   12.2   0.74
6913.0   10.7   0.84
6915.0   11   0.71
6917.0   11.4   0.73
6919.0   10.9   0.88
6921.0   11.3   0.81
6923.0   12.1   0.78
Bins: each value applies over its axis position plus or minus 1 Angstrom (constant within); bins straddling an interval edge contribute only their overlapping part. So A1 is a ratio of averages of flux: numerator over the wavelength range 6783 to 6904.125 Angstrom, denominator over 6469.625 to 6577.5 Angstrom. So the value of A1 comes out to 0.8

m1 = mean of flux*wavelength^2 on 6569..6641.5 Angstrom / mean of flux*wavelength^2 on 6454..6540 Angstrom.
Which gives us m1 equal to 1.2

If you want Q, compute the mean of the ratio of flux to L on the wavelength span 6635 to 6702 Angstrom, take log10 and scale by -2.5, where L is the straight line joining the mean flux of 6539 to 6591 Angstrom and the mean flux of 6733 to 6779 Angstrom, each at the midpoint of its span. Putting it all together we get 0.34 mag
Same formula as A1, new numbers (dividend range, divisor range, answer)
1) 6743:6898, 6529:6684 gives 0.78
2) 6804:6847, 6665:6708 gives 0.98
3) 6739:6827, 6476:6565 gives 0.78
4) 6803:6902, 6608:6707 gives 0.99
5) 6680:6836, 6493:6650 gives 0.82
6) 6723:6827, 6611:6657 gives 1.03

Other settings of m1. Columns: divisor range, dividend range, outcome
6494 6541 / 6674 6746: 1.17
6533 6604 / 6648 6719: 0.69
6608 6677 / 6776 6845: 1.04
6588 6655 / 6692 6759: 1.15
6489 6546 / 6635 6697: 1.01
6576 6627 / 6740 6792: 0.82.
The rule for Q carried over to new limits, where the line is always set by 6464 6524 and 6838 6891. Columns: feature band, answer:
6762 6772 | -0.05 mag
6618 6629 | -0.05 mag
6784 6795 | 0.14 mag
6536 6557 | -0.15 mag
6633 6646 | 0.07 mag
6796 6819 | -0.02 mag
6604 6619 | 0.07 mag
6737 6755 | 0.04 mag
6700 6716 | -0.14 mag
